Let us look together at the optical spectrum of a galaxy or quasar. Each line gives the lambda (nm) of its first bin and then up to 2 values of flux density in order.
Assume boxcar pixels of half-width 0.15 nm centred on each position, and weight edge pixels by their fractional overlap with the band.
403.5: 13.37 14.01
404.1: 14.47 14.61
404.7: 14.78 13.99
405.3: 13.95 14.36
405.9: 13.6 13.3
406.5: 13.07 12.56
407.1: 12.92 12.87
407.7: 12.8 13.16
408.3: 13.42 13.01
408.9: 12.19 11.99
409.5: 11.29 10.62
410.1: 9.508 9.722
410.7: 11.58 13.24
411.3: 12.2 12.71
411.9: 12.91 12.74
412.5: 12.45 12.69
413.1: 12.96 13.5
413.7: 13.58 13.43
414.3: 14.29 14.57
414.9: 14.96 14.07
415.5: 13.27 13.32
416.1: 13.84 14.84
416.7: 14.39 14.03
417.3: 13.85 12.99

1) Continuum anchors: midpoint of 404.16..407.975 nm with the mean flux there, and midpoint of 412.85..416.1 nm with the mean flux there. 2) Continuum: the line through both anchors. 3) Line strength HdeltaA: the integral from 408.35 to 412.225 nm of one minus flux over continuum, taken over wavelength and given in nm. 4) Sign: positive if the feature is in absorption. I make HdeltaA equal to 0.52 nm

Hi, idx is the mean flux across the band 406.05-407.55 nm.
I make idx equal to 12.9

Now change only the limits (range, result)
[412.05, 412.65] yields 12.6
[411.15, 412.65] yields 12.6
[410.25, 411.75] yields 11.9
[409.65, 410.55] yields 9.95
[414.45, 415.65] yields 14.2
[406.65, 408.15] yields 12.9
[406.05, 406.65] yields 13.2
